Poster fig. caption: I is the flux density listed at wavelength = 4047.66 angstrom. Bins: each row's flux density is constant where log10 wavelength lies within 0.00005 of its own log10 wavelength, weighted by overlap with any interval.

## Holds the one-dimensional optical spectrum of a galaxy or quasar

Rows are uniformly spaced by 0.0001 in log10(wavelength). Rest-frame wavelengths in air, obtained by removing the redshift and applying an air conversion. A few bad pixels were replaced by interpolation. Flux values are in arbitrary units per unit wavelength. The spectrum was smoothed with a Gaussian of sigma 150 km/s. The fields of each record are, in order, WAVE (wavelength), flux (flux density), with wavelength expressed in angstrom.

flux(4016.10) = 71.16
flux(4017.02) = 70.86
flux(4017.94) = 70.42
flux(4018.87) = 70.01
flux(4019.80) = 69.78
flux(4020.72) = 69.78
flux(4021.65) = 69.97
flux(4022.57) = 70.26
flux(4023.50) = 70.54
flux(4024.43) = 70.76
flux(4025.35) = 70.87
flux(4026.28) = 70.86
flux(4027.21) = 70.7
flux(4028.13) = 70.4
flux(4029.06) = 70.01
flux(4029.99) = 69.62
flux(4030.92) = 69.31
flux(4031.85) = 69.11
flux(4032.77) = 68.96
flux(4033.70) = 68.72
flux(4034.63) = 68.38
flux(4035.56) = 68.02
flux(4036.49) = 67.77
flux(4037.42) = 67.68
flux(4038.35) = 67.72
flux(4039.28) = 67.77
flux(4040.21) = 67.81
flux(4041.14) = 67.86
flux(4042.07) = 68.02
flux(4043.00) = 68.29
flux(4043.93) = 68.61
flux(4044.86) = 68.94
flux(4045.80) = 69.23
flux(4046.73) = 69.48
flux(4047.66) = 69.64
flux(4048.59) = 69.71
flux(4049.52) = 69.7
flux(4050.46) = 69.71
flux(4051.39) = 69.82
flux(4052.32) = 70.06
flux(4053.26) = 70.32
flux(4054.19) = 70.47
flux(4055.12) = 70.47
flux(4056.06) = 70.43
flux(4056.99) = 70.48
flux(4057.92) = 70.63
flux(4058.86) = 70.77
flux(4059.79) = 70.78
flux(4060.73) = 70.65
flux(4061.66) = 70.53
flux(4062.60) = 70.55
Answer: 69.64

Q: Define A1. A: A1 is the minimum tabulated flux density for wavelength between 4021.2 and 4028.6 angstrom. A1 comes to 69.97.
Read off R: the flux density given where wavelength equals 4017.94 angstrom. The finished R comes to 70.42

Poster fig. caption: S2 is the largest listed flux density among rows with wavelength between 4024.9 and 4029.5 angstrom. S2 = 70.87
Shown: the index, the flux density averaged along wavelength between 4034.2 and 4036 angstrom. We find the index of 68.2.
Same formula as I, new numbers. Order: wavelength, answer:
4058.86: 70.77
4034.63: 68.38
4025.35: 70.87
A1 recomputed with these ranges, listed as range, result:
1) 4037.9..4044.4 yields 67.72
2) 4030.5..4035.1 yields 68.38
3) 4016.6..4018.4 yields 70.42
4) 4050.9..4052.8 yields 69.82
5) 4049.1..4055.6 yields 69.7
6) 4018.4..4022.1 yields 69.78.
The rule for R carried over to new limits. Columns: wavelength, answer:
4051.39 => 69.82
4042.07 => 68.02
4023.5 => 70.54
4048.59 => 69.71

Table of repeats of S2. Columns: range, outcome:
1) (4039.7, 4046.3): 69.23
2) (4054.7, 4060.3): 70.78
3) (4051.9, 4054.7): 70.47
